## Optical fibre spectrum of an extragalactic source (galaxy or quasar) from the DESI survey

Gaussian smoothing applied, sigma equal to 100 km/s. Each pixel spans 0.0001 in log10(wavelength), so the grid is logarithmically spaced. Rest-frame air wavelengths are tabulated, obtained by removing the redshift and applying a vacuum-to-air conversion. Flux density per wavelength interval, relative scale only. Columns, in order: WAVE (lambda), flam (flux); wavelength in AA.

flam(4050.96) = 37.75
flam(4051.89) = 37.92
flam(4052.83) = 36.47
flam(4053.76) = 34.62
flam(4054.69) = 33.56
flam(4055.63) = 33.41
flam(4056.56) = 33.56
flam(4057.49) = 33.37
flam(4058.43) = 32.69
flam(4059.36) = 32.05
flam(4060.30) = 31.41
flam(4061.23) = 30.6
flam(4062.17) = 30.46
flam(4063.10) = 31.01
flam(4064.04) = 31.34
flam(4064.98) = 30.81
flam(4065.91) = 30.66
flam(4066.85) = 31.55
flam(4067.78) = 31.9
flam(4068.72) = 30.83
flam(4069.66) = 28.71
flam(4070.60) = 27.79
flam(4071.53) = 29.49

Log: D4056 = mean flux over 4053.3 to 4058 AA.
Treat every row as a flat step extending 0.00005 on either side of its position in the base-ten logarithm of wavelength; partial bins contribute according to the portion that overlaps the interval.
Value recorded 33.7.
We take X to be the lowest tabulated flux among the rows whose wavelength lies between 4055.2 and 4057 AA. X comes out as 33.41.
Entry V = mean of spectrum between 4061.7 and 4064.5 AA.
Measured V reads 30.9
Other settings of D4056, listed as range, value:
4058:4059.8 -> 32.5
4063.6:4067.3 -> 31.1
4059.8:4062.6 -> 30.8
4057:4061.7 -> 32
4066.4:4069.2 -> 31.4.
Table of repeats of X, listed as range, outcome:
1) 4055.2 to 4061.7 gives 30.6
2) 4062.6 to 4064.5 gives 31.01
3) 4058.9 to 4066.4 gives 30.46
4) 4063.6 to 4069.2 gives 30.66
